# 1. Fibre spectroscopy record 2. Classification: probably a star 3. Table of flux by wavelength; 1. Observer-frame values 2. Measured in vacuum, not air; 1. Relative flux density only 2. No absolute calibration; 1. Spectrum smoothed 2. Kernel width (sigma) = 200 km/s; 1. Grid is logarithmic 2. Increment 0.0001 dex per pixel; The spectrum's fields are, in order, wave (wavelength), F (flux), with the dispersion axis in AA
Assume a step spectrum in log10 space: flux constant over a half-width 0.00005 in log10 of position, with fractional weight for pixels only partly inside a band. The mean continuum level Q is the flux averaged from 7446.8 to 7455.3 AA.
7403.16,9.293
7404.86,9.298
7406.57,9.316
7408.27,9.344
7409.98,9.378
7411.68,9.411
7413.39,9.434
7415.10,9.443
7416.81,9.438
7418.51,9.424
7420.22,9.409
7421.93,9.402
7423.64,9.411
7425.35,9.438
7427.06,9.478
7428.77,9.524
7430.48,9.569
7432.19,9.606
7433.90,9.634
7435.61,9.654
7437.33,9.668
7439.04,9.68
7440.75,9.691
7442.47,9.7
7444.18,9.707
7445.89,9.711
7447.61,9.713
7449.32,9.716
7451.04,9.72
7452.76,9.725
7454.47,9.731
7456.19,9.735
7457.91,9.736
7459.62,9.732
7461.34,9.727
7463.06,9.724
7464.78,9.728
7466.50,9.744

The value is 9.72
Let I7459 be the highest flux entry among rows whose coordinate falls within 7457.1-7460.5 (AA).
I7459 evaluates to 9.736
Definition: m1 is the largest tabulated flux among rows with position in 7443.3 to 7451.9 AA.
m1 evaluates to 9.72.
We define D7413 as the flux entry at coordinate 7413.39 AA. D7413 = 9.434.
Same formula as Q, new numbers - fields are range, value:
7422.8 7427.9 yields 9.44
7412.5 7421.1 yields 9.43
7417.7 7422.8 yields 9.4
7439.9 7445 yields 9.69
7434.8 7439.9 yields 9.66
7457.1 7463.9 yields 9.73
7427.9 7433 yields 9.57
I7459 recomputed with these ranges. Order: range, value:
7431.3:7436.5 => 9.654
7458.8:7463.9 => 9.732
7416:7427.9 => 9.478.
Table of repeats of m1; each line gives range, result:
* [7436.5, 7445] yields 9.707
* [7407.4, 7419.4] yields 9.443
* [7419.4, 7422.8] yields 9.409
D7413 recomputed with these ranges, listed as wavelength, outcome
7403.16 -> 9.293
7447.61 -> 9.713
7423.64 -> 9.411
